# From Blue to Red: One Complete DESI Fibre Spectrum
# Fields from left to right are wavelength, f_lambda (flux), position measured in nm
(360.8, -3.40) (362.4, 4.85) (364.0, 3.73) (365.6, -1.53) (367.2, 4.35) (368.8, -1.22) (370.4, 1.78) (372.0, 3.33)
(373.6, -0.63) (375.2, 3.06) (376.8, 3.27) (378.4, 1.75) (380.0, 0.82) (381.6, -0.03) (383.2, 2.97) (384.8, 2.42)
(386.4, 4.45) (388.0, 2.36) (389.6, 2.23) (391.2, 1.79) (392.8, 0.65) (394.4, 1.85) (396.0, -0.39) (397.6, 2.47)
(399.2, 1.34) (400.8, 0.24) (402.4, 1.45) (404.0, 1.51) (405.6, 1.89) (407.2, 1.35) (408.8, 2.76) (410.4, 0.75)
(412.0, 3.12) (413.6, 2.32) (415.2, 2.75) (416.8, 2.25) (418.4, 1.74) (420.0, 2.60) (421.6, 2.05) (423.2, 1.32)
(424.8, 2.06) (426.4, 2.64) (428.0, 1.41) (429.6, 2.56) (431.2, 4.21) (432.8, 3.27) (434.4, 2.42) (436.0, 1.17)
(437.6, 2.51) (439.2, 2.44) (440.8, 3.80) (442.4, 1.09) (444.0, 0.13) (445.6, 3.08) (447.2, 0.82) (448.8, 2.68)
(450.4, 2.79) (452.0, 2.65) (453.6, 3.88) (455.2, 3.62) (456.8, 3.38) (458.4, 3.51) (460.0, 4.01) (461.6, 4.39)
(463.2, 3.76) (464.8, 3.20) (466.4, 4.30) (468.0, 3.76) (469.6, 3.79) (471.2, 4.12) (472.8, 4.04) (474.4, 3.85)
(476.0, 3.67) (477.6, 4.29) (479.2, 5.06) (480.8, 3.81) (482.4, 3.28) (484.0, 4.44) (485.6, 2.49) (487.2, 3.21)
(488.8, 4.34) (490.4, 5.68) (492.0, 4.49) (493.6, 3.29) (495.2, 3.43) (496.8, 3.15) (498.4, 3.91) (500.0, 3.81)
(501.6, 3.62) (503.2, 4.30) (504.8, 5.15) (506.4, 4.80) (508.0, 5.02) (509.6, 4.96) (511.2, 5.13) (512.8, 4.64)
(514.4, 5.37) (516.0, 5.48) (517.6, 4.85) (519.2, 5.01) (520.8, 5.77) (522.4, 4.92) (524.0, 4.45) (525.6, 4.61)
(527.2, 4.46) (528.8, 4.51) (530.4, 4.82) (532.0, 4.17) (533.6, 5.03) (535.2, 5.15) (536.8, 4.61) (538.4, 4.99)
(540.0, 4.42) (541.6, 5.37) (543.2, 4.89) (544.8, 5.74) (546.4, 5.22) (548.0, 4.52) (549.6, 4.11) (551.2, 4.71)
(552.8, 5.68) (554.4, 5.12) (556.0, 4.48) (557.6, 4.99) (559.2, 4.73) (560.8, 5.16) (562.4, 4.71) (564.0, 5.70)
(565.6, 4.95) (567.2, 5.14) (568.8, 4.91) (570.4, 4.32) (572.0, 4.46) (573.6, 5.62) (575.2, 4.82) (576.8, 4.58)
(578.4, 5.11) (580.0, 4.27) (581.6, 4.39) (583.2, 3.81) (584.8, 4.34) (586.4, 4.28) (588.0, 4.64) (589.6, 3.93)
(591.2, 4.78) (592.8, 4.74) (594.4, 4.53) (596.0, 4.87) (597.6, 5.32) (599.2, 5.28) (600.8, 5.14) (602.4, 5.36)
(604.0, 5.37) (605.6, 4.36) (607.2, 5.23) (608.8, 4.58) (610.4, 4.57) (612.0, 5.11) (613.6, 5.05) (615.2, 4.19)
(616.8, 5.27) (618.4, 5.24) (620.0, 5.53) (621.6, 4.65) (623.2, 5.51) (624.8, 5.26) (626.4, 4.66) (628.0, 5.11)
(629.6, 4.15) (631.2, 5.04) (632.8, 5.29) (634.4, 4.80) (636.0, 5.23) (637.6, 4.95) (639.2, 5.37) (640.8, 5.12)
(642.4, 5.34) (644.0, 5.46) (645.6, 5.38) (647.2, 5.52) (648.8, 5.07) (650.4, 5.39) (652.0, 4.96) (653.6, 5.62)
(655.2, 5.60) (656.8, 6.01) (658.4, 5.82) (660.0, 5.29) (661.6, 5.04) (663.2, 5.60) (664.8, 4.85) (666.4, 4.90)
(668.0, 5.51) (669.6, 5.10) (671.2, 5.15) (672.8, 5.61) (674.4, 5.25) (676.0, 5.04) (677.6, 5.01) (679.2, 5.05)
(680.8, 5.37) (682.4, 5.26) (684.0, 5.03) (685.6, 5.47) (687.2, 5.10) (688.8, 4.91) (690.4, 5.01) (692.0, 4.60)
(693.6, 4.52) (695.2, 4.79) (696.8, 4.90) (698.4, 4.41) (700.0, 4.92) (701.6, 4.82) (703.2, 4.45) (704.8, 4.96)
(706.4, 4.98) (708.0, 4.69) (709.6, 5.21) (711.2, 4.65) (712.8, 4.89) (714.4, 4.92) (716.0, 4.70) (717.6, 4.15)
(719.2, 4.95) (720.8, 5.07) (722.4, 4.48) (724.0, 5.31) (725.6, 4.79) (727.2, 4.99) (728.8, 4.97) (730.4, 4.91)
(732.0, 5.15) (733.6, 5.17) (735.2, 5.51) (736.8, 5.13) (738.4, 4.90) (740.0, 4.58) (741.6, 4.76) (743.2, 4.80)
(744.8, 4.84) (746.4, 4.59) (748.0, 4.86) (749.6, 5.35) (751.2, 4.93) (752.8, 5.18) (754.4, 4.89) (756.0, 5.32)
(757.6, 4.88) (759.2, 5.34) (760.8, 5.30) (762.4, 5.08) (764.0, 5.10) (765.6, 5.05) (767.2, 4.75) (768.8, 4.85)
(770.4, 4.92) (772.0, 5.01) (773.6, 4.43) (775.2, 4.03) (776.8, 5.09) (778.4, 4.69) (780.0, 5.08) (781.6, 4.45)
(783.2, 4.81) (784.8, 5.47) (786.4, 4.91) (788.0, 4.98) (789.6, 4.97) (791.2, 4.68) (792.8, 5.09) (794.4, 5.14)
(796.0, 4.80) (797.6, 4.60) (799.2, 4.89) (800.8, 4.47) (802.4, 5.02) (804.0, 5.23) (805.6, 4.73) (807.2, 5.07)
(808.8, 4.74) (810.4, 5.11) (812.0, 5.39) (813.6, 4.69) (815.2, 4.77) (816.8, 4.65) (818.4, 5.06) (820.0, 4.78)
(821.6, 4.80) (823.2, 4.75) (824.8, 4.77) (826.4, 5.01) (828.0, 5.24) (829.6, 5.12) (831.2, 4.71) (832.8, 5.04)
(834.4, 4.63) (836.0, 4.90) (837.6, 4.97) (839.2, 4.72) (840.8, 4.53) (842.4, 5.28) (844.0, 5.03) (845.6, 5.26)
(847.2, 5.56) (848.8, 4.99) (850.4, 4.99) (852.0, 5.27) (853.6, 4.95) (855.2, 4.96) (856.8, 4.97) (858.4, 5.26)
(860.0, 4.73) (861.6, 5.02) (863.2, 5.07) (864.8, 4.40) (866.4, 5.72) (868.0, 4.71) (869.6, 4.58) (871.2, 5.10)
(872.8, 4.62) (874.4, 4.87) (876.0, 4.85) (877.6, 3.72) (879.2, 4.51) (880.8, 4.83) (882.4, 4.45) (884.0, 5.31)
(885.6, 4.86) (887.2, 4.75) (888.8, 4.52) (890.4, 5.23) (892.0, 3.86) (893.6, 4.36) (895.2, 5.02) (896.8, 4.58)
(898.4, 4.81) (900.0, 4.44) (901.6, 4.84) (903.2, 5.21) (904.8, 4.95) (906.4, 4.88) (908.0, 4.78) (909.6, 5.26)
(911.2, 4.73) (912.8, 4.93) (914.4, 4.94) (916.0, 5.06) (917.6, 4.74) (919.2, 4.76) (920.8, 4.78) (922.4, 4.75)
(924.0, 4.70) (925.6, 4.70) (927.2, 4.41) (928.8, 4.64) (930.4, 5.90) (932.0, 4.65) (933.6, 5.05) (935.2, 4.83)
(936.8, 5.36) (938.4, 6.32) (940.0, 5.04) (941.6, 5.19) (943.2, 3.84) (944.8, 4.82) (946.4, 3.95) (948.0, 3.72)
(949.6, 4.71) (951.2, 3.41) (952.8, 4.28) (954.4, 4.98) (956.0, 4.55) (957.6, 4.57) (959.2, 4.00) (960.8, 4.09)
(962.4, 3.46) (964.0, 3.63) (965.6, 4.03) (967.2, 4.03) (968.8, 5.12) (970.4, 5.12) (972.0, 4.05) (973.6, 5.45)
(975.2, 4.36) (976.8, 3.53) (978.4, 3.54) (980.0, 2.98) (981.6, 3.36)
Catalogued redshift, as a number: 0.13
